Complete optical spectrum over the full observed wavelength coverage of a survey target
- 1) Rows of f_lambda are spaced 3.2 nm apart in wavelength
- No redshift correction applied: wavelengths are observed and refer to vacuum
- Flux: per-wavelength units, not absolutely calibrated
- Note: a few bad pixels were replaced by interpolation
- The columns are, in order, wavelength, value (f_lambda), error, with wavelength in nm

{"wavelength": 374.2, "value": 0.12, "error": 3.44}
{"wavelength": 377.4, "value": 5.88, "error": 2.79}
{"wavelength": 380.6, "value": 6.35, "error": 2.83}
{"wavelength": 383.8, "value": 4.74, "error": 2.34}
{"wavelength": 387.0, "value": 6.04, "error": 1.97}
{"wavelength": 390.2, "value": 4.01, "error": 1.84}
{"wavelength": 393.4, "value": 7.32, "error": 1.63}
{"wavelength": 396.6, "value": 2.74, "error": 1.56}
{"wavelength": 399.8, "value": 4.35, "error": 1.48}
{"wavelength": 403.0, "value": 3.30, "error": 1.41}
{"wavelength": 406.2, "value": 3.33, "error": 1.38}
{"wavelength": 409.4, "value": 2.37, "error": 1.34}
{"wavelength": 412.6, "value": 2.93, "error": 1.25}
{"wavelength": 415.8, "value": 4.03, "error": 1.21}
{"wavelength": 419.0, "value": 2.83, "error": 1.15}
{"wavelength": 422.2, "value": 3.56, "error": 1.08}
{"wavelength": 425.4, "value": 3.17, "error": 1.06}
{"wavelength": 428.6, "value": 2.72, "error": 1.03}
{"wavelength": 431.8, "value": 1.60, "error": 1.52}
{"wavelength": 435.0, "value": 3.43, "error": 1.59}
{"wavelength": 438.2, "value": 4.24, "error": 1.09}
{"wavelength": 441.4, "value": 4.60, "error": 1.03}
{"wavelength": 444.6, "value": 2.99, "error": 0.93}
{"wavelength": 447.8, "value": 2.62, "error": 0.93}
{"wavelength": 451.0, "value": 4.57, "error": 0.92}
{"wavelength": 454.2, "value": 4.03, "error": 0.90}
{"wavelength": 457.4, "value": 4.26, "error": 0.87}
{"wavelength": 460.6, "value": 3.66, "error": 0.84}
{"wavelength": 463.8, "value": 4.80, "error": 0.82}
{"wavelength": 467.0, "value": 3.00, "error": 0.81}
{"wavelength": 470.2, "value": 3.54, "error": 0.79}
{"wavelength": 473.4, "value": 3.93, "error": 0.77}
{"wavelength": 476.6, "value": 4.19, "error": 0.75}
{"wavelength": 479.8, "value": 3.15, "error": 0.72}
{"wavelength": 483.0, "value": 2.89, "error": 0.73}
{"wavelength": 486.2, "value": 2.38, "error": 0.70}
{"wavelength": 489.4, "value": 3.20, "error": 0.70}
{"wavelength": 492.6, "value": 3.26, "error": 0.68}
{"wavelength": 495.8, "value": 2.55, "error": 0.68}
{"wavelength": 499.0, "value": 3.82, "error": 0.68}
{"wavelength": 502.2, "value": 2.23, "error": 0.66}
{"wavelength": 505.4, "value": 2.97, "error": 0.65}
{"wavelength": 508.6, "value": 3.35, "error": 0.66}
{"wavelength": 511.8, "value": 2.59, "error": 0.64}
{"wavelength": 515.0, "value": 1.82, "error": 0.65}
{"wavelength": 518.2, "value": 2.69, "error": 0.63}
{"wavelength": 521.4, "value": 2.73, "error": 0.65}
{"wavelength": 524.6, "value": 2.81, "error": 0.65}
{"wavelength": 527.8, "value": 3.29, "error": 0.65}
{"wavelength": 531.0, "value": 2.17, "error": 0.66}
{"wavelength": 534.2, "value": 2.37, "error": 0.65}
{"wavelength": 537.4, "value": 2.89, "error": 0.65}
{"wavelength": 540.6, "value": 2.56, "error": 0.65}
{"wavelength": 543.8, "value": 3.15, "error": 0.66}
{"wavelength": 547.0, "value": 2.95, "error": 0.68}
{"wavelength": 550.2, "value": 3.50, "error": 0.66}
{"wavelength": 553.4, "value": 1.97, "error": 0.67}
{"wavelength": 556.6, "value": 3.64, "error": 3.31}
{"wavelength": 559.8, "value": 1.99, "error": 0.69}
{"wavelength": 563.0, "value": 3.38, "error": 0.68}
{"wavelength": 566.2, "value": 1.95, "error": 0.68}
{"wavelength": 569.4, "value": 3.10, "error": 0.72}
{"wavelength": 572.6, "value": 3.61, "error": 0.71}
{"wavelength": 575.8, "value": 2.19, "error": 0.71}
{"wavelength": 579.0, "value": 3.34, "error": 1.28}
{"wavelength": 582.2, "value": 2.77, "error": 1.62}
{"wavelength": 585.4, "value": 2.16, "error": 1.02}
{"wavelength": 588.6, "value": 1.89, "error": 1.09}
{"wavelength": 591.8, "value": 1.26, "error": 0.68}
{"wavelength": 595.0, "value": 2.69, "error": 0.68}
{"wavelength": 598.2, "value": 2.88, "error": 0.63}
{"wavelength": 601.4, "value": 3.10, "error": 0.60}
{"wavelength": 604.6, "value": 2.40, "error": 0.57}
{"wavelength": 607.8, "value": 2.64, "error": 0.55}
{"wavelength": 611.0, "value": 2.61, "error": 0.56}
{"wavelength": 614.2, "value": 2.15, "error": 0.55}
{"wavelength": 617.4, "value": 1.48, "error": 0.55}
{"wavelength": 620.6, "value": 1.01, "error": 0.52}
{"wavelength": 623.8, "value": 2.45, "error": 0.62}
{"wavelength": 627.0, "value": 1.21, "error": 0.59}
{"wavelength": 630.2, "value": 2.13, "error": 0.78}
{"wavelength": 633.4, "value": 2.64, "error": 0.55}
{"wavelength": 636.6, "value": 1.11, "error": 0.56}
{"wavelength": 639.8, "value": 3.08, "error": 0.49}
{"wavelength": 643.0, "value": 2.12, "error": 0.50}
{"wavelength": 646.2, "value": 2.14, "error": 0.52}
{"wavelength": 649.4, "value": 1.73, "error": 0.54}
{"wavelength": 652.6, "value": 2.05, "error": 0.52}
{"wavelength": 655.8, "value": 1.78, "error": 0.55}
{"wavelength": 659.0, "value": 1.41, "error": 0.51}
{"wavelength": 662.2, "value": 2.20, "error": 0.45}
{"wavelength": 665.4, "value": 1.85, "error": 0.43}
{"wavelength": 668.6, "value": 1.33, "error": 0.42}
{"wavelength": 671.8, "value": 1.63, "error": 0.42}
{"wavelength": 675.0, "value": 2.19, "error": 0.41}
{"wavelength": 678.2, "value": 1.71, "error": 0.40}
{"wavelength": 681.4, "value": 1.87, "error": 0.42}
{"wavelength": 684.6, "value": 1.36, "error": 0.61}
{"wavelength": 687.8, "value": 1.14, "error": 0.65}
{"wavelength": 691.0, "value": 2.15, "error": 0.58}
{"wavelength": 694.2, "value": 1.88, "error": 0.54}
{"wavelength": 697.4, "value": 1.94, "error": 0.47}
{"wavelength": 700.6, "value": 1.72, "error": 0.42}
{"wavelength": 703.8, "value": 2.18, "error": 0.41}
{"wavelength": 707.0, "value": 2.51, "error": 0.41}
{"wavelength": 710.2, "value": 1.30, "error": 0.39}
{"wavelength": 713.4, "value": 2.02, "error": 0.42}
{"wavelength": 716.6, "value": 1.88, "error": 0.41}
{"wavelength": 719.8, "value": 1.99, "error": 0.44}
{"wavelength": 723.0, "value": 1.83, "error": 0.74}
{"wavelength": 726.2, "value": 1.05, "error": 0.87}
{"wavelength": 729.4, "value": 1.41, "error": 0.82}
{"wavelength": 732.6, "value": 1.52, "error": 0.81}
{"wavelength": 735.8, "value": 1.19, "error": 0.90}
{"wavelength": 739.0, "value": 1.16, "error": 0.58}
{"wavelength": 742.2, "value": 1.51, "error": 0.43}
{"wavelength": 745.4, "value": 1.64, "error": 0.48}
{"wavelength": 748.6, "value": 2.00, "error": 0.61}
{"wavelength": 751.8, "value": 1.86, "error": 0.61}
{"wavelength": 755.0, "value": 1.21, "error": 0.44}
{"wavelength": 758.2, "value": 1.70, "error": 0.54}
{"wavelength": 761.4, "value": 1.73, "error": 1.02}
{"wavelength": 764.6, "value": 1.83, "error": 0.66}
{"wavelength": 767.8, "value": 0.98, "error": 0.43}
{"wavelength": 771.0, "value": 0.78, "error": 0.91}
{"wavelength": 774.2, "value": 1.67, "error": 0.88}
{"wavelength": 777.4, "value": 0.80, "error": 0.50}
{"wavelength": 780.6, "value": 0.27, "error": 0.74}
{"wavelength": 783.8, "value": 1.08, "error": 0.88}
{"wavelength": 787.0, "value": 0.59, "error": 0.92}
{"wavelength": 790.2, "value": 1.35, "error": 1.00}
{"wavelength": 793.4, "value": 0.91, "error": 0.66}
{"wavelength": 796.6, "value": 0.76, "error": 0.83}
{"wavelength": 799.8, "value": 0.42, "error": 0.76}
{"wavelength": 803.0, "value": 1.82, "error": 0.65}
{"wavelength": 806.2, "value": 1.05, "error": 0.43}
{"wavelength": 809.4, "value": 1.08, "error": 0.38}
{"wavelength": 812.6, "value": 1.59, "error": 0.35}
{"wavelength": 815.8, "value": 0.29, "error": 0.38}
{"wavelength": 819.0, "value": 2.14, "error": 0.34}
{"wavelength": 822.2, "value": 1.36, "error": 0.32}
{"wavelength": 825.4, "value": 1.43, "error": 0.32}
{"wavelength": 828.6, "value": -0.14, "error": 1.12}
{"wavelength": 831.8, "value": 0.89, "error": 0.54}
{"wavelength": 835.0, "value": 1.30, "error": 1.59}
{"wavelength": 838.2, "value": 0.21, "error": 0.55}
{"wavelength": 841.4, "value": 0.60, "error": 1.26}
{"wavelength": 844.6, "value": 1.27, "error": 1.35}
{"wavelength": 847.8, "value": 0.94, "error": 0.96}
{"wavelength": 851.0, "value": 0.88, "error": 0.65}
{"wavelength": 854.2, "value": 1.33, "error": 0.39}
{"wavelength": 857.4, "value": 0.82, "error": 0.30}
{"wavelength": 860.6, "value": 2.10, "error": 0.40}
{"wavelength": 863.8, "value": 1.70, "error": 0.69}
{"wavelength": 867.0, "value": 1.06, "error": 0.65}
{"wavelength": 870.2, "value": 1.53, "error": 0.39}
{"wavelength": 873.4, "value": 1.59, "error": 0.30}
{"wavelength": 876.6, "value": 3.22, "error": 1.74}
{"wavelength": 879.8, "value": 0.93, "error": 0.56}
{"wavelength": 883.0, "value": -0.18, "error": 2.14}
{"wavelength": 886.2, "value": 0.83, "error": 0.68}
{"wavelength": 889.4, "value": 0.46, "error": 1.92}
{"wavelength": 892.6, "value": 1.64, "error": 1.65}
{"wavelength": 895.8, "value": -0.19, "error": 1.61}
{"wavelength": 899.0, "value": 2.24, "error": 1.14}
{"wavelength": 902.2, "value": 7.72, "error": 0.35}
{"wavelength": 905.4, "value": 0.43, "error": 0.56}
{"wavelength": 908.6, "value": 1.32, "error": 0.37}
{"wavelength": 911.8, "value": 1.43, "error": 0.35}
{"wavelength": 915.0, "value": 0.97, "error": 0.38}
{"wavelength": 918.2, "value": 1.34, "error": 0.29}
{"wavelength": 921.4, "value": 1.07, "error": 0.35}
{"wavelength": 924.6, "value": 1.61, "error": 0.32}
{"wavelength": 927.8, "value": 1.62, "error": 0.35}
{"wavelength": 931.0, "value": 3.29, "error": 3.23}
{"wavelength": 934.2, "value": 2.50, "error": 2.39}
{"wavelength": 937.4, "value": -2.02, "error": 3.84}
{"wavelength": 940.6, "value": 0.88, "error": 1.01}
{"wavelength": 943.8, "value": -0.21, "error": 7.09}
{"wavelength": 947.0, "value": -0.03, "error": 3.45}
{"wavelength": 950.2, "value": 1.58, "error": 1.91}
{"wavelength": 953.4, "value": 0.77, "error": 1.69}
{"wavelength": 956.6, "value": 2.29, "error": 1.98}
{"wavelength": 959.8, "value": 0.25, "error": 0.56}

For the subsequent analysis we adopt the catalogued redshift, 1.42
